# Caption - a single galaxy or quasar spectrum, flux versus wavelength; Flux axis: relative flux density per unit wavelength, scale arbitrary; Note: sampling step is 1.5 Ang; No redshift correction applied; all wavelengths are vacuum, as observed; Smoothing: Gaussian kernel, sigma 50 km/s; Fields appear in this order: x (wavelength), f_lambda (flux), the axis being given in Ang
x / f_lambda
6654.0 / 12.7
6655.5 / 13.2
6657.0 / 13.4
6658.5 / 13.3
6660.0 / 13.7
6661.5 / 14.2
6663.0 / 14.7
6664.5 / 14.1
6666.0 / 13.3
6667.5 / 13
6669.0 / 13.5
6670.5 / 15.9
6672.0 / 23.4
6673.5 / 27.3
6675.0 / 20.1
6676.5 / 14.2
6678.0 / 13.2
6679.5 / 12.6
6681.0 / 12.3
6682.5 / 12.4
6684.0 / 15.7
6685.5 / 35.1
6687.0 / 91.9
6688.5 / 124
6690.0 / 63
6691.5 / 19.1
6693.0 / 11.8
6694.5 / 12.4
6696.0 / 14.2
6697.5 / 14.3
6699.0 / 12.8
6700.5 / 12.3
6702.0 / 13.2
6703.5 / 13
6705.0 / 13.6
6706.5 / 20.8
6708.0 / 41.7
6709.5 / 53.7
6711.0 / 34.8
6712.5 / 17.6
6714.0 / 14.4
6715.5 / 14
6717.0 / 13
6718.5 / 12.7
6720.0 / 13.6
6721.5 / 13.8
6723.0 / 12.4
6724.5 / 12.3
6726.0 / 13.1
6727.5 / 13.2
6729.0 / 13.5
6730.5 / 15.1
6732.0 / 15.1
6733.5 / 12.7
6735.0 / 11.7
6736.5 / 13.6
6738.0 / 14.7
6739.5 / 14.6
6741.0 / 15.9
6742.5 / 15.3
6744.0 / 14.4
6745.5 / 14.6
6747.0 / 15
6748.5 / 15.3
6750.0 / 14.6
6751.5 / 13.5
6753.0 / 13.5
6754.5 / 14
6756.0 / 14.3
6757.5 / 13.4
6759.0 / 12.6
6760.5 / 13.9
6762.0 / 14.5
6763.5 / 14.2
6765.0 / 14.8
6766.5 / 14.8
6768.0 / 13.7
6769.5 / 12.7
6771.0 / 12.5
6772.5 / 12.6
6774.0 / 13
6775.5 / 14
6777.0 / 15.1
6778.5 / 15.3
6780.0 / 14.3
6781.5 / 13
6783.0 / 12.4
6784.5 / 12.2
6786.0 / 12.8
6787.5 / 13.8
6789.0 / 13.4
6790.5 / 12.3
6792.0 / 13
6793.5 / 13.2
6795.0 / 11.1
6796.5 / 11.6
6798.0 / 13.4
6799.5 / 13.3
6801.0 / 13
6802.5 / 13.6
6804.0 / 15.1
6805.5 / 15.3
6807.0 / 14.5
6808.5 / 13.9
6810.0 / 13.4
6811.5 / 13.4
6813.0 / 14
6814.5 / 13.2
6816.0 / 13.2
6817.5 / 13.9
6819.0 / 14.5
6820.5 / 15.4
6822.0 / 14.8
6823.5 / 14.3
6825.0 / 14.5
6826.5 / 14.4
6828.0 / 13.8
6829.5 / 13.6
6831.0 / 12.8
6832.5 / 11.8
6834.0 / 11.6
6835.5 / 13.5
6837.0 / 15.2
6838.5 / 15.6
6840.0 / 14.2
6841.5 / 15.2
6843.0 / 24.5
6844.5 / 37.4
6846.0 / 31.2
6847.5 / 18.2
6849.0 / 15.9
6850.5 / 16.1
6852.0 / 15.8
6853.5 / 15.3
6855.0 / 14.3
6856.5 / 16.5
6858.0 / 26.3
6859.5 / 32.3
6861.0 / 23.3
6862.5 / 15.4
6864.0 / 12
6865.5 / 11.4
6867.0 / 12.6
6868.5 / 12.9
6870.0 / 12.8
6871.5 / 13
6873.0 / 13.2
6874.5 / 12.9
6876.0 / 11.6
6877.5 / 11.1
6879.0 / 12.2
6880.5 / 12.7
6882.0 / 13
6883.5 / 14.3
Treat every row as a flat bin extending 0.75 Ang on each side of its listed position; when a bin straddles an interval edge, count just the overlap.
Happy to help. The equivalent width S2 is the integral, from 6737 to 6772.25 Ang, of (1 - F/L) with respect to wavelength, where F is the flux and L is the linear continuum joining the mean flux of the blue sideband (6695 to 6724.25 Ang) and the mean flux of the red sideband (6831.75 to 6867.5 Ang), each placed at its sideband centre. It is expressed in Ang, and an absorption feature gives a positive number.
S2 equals 8.2 Ang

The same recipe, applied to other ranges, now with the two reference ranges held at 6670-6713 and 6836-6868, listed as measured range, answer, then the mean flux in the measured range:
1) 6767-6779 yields 4.90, 13.6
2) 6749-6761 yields 5.11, 13.8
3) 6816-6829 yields 3.86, 14.4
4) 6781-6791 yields 4.24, 12.9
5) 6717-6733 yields 7.56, 13.4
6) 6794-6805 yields 4.35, 13.1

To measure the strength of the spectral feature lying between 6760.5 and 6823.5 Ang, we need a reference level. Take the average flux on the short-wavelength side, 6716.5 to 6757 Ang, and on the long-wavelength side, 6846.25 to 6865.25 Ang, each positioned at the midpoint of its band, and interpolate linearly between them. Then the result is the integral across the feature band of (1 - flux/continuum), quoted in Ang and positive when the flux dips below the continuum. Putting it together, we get 9.5 Ang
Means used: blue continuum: 13.9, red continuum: 18.6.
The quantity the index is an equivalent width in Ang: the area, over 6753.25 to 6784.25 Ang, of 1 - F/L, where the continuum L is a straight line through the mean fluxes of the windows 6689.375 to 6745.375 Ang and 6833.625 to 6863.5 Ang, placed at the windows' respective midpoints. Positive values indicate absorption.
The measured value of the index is 7.8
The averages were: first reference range 17.6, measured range 13.7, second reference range 19.4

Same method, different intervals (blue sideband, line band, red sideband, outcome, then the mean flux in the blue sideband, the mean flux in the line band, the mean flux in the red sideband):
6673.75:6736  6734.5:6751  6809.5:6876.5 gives 4.9 Ang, 22.5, 14.5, 16.1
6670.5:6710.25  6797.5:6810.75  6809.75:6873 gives 3.5 Ang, 27.4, 14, 16.3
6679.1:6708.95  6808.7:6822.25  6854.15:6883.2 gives 3.8 Ang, 28.7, 13.9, 15.2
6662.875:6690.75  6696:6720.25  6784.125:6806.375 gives 5.1 Ang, 29.3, 19.7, 13.2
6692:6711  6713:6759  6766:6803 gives 8.6 Ang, 20.1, 13.9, 13.2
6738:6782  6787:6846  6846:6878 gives 2.1 Ang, 14.1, 14.8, 16.2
